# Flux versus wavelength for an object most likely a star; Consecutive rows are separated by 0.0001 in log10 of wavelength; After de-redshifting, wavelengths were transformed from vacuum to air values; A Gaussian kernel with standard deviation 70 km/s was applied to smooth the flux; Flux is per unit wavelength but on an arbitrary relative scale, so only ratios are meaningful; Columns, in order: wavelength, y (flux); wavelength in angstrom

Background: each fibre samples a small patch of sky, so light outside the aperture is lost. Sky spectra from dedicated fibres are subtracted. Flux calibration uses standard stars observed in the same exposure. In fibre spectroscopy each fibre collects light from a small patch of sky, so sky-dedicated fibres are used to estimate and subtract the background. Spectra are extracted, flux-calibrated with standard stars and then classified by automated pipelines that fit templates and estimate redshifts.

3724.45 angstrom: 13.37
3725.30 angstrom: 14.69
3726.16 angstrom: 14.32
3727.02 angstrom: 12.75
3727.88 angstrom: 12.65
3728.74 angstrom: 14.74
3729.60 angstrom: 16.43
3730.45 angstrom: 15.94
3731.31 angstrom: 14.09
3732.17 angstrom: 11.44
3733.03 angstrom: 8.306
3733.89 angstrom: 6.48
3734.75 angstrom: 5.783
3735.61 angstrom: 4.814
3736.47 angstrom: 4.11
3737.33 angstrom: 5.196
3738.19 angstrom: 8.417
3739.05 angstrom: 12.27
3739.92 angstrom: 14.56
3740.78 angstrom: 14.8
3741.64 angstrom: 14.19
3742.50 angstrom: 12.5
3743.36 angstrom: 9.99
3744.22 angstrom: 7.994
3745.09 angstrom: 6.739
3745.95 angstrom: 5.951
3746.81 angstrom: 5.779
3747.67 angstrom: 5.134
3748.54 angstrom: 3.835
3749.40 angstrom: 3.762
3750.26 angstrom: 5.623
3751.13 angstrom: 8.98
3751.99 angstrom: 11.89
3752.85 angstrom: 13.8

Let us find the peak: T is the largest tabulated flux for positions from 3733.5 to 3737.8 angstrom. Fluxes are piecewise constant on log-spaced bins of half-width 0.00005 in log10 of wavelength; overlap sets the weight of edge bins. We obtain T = 6.48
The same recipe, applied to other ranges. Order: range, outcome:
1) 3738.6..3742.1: 14.8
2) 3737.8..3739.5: 12.27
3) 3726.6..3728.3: 12.75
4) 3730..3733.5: 15.94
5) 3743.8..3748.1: 7.994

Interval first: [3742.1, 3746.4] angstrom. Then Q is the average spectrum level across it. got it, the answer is 8.59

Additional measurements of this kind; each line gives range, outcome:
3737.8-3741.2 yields 12.5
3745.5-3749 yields 5.18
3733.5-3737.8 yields 5.3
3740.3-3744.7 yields 11.9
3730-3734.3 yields 11.3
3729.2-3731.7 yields 15.5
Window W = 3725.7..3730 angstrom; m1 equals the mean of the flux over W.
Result 14.1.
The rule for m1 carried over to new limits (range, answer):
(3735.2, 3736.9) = 4.46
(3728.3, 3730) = 15.5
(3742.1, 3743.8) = 11.2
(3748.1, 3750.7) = 4.4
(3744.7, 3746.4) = 6.35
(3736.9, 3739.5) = 8.63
